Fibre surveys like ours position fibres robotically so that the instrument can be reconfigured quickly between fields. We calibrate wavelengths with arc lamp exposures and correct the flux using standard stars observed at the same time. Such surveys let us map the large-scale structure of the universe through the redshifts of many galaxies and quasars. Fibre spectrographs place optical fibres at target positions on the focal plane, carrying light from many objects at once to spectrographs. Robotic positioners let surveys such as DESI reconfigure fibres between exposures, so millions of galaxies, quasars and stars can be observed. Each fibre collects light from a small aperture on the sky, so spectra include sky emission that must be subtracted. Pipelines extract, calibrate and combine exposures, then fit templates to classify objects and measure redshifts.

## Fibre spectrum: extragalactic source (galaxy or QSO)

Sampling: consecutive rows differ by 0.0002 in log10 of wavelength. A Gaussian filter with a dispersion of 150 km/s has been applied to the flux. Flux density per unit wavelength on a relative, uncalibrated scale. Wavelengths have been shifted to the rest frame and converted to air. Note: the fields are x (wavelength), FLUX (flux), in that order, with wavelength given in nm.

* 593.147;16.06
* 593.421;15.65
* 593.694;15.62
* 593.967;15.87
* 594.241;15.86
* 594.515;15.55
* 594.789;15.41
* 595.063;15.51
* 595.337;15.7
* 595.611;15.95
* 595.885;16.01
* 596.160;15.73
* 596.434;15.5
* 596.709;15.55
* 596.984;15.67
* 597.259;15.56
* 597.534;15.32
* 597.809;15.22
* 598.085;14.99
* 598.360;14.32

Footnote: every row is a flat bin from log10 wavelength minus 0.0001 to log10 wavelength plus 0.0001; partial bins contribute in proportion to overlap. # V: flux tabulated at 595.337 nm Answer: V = 15.7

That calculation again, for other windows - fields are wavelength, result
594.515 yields 15.55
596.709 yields 15.55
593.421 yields 15.65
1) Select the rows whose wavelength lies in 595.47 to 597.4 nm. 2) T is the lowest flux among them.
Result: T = 15.5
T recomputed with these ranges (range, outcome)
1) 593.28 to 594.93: 15.41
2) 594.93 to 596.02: 15.51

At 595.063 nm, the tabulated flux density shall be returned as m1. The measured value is 15.51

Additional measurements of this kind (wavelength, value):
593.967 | 15.87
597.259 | 15.56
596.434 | 15.5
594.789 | 15.41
